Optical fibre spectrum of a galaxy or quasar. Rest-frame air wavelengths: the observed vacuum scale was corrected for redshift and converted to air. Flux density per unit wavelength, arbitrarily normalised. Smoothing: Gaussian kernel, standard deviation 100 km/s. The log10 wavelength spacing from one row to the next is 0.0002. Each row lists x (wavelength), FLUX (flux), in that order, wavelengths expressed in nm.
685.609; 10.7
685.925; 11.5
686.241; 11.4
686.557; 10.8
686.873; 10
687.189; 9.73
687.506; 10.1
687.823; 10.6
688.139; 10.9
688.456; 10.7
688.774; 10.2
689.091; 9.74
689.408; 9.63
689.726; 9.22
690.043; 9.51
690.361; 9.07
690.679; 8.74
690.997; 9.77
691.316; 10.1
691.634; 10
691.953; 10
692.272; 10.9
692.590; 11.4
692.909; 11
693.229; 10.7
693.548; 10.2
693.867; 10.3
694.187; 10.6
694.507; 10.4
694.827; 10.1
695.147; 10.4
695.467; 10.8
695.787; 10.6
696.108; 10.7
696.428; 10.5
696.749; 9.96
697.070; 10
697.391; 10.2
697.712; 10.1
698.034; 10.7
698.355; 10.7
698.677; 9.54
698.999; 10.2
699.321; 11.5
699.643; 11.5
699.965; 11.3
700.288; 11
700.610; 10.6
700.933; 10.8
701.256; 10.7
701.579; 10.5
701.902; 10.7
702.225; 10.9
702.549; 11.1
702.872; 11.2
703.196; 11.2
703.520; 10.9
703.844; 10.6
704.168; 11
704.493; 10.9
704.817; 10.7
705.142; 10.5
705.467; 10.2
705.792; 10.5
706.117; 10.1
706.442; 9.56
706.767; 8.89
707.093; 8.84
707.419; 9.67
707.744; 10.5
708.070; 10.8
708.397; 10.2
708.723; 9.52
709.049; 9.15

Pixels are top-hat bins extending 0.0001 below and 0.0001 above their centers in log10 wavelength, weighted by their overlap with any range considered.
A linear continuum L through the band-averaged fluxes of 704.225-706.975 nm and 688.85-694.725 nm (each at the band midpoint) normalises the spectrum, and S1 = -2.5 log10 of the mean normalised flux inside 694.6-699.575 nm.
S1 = -0.03 mag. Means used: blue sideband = 10.1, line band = 10.4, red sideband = 10.2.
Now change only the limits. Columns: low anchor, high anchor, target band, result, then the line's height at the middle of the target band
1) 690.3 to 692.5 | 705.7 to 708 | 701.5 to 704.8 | -0.118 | 9.78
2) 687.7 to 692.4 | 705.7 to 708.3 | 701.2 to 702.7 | -0.096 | 9.87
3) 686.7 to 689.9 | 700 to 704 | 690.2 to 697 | 0.010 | 10.4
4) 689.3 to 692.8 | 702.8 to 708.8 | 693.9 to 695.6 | -0.049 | 9.98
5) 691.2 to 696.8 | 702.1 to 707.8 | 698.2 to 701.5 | -0.034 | 10.4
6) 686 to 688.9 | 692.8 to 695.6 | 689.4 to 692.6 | 0.077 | 10.5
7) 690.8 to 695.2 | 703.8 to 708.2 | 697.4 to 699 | 0.007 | 10.3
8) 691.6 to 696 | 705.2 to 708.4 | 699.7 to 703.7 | -0.077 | 10.2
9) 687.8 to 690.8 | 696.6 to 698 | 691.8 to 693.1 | -0.093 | 9.93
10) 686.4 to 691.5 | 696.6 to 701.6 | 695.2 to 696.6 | -0.026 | 10.4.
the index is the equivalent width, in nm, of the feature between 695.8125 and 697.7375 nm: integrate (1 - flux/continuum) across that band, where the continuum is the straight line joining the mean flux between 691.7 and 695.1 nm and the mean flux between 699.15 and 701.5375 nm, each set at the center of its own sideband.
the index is 0.09 nm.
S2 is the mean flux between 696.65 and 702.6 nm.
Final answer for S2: 10.6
